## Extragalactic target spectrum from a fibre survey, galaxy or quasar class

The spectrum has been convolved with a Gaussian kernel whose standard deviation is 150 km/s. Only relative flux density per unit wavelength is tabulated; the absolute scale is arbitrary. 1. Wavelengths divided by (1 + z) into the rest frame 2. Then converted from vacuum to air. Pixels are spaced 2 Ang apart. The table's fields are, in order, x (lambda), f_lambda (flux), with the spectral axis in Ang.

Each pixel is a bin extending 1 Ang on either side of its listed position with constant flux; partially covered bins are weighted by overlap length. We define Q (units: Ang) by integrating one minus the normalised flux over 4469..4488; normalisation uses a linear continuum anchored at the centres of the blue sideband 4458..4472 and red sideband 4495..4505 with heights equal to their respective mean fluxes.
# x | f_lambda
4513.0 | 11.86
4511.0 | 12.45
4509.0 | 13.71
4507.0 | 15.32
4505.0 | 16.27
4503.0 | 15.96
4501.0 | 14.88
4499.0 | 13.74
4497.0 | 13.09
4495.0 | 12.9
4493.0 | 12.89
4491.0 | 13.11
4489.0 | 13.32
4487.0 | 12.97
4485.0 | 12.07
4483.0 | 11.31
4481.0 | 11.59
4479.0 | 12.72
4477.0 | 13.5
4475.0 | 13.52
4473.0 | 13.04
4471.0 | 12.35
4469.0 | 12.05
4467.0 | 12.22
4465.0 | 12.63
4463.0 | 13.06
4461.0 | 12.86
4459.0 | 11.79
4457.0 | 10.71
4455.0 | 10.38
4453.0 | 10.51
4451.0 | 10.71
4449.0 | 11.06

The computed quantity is 0.9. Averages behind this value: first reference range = 12.4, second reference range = 14.5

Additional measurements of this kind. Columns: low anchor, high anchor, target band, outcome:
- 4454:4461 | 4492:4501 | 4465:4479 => -0.9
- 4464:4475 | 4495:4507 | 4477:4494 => 1.3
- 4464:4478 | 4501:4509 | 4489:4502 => 1.1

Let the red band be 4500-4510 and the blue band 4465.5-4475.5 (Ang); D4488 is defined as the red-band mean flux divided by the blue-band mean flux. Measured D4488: 1.21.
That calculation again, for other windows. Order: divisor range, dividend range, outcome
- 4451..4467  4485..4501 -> 1.13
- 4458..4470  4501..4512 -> 1.19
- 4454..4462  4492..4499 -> 1.14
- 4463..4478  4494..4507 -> 1.14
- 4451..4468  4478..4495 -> 1.07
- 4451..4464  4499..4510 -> 1.31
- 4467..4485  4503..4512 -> 1.17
